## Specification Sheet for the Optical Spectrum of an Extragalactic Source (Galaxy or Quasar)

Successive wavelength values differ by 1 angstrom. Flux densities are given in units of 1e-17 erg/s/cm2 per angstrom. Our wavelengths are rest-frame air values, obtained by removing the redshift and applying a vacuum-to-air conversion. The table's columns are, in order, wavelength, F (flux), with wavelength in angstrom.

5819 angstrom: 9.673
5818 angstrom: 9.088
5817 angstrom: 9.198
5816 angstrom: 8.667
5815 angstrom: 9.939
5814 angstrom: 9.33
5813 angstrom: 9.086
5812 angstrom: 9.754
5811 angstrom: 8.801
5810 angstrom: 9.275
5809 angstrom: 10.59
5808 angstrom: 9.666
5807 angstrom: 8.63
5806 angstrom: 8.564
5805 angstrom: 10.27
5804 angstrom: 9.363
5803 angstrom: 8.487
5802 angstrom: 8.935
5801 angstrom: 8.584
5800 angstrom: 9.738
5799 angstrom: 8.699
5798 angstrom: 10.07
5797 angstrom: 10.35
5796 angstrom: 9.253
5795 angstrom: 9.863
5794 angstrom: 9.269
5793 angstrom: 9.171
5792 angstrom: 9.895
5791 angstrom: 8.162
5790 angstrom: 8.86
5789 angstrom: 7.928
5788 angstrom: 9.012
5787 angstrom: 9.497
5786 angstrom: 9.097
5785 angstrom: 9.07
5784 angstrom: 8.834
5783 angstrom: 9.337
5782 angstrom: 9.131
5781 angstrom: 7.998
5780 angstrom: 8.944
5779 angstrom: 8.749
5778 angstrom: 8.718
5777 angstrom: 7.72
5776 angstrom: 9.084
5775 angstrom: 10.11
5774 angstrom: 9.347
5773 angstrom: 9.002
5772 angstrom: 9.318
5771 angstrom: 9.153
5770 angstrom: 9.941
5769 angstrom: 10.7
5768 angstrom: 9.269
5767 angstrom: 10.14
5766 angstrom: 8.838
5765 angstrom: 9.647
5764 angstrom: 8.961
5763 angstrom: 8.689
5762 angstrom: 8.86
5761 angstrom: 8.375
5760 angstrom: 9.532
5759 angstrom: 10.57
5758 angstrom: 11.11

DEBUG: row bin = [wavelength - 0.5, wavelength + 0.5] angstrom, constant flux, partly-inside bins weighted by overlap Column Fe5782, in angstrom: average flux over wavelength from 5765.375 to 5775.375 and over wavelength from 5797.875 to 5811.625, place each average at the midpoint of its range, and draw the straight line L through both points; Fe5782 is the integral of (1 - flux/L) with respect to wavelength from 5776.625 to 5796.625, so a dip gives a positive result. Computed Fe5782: 1.0 angstrom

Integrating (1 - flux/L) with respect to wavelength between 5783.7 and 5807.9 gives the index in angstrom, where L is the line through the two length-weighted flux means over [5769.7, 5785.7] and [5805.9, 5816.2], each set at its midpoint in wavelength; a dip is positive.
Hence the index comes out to 0.1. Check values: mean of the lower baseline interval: 9.02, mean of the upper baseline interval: 9.35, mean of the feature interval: 9.16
